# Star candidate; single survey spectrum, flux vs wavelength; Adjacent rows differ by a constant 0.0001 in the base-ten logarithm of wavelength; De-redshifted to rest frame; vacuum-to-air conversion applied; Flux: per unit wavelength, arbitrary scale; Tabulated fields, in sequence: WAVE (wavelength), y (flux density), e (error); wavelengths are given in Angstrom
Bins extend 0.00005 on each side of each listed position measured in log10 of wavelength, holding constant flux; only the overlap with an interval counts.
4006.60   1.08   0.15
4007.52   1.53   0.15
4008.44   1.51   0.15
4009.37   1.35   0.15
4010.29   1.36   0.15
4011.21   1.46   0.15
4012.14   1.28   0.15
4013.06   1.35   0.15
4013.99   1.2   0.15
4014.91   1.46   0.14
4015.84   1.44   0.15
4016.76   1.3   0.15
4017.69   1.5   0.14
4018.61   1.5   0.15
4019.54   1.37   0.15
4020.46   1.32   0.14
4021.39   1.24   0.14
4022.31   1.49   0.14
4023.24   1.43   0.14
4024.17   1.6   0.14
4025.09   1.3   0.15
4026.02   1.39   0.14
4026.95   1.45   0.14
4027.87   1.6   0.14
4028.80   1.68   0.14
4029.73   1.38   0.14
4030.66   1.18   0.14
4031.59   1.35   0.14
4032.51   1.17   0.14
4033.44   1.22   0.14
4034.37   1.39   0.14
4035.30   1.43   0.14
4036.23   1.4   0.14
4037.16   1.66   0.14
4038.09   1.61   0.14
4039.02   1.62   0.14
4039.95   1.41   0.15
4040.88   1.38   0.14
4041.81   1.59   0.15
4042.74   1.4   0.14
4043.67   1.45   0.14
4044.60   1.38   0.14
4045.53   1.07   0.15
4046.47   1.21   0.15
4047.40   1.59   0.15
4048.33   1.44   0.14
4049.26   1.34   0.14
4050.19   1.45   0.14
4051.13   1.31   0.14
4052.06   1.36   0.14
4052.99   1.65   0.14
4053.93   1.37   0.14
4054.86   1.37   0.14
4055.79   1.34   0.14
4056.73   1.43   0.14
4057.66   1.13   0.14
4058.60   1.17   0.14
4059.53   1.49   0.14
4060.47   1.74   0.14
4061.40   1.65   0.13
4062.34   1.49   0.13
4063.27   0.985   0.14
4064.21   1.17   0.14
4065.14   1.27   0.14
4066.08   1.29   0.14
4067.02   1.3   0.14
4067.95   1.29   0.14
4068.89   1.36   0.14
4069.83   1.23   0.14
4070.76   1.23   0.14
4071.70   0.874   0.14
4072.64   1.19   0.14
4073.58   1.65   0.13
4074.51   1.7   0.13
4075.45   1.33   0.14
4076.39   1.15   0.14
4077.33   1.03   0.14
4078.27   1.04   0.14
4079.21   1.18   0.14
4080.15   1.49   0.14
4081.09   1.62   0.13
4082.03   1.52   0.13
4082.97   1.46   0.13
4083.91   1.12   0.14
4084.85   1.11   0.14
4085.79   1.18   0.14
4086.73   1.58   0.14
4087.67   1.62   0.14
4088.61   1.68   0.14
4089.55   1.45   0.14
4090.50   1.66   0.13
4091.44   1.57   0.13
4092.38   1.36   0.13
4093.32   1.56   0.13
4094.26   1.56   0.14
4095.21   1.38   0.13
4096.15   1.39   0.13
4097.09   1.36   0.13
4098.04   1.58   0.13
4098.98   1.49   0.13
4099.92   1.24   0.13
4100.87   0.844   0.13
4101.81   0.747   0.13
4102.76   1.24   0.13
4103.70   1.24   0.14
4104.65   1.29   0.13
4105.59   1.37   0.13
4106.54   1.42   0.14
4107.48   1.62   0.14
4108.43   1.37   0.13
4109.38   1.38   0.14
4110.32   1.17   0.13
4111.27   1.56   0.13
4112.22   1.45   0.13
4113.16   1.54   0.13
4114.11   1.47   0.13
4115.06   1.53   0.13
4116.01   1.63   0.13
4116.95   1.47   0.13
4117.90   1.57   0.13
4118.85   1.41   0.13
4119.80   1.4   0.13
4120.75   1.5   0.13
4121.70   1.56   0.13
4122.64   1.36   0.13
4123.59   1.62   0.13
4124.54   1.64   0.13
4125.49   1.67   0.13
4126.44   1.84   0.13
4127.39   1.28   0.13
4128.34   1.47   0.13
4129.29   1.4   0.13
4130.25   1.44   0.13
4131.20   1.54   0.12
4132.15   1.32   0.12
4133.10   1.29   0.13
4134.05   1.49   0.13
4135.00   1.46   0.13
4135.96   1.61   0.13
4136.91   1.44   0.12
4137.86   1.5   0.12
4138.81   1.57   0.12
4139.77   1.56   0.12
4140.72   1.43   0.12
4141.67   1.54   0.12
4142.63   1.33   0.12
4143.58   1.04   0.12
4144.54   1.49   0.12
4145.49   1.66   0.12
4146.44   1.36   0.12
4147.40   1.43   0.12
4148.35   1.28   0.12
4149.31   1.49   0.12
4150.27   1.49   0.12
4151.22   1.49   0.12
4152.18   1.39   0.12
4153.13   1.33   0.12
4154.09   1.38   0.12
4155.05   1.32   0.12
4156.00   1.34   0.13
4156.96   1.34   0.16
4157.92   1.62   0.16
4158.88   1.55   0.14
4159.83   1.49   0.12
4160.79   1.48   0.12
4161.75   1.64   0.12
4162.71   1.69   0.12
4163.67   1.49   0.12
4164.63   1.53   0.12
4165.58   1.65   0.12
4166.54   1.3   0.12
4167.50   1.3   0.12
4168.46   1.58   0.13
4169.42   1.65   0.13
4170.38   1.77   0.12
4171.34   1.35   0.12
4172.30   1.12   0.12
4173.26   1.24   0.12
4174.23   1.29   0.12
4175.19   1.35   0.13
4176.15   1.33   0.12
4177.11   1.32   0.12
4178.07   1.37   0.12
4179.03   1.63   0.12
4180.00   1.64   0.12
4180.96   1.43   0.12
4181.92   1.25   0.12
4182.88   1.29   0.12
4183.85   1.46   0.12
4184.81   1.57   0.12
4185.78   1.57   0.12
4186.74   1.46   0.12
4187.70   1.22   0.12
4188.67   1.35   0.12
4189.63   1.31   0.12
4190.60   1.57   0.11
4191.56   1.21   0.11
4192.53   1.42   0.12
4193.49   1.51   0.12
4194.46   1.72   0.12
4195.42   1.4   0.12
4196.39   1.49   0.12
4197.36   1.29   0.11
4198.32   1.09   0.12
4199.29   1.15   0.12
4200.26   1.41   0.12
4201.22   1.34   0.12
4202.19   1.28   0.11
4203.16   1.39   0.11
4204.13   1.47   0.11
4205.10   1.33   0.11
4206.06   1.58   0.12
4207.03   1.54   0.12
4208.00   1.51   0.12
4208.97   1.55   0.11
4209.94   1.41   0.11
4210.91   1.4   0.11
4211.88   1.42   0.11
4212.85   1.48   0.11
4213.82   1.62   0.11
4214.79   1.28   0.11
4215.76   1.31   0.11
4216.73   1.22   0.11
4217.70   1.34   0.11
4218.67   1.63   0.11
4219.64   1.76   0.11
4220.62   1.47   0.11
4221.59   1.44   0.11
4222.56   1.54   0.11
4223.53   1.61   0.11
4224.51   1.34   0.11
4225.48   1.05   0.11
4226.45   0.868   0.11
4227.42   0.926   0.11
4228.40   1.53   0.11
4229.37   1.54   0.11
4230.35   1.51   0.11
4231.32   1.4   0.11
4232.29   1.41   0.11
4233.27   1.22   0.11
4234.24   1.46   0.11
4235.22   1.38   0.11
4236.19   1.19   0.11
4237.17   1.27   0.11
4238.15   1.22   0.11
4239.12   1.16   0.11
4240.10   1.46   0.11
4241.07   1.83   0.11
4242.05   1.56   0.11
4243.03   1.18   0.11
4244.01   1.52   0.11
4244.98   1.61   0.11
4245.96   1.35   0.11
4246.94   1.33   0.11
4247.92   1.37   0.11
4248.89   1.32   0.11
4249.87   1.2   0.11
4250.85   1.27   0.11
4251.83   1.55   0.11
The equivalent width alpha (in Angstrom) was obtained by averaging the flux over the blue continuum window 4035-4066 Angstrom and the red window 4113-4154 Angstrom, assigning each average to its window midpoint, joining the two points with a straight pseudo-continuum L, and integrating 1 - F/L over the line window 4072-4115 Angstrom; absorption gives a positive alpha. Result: 1.9 Angstrom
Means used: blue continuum 1.4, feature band 1.38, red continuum 1.47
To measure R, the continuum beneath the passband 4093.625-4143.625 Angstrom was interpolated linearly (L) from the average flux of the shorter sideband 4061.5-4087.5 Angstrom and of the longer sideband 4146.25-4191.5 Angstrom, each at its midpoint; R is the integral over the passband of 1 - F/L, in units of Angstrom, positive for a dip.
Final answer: -2.5 Angstrom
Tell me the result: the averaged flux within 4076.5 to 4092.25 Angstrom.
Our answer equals 1.39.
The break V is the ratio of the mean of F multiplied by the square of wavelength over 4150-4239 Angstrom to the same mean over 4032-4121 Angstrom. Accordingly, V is 1.1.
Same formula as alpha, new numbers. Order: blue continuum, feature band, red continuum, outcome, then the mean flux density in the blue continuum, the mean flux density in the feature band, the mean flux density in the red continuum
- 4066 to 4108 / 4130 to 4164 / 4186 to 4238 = -2.1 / 1.35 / 1.45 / 1.39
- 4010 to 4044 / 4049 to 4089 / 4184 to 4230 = 1.9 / 1.42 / 1.35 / 1.4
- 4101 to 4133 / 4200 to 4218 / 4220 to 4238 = -0.8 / 1.43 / 1.42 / 1.34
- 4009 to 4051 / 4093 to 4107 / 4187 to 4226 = 0.9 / 1.4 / 1.31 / 1.41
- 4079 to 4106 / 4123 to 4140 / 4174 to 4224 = -1.4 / 1.38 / 1.51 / 1.42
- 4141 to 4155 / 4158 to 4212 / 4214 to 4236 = -1.6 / 1.4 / 1.43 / 1.38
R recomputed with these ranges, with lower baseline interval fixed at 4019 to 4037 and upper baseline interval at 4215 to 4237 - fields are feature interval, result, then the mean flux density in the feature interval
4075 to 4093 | 0.11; 1.38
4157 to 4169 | -1.26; 1.52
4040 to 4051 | 0.02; 1.39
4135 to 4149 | -0.69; 1.45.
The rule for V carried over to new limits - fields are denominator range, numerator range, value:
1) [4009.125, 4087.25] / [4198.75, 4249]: 1.11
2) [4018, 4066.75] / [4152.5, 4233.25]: 1.09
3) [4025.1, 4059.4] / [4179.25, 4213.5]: 1.09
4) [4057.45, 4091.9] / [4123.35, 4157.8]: 1.11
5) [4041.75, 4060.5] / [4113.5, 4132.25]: 1.13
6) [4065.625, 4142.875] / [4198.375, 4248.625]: 1.05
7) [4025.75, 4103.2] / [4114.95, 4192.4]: 1.11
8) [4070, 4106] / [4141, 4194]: 1.11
